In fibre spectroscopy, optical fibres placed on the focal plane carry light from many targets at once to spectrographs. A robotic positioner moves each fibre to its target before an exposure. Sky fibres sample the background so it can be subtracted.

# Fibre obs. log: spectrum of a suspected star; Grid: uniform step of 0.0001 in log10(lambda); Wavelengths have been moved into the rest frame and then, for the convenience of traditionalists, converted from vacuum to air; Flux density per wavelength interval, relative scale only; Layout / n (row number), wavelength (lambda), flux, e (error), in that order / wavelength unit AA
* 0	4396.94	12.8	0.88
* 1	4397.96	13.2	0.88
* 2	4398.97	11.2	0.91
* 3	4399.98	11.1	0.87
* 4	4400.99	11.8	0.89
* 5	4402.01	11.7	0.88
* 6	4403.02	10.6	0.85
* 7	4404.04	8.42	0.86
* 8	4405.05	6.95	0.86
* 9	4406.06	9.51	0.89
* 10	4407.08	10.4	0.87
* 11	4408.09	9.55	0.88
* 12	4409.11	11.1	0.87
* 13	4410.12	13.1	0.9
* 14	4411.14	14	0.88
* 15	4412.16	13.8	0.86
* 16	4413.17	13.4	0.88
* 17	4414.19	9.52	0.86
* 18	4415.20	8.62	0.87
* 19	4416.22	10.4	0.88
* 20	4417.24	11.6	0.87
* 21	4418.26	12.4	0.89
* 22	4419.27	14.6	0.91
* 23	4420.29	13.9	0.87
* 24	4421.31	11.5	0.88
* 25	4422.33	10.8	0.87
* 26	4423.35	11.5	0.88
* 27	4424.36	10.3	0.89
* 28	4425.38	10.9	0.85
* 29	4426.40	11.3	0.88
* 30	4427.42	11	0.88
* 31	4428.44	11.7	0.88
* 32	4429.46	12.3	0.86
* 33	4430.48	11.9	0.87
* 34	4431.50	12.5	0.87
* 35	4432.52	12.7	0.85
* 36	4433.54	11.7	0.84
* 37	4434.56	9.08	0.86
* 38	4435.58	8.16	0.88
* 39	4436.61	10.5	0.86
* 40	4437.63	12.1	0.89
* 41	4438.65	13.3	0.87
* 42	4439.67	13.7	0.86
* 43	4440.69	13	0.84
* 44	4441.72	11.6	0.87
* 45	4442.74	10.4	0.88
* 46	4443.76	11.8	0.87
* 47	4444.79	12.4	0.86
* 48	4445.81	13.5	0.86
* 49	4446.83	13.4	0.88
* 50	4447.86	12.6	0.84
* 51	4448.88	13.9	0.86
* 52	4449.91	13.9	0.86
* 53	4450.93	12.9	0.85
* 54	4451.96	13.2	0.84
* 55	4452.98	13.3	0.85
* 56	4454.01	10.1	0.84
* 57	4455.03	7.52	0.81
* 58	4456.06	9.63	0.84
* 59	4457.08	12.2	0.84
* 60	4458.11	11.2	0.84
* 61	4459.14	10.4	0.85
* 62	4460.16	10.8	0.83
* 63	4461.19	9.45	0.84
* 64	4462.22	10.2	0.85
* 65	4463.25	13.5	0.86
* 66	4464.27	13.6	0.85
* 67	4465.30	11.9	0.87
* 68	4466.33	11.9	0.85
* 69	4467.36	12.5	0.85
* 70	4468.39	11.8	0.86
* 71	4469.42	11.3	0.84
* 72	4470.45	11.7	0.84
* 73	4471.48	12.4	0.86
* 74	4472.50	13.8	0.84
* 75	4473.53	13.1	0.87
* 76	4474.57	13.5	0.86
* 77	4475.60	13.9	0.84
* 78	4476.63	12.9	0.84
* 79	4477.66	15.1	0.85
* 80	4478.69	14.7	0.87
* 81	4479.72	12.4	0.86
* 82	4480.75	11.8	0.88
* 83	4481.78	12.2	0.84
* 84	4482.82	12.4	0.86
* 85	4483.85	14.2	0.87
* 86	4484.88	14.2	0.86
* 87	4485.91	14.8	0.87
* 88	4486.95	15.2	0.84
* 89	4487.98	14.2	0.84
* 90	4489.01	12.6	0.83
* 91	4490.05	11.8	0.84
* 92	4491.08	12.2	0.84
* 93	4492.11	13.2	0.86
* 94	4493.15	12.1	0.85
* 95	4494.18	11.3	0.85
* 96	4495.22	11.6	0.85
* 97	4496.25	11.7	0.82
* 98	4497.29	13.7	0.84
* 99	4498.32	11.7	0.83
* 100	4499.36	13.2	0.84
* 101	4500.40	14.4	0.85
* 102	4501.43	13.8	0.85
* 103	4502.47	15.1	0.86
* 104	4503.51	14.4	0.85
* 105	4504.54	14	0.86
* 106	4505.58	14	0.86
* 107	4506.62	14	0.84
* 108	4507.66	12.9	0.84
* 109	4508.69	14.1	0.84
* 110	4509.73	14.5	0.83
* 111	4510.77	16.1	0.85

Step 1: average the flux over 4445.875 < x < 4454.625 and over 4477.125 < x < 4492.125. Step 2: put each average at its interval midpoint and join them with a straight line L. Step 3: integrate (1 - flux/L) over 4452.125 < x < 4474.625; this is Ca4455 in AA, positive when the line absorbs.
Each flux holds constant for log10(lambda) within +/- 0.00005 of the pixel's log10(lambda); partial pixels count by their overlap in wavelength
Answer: 2.5 AA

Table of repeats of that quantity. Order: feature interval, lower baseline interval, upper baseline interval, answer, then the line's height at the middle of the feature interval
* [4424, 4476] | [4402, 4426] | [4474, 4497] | 1.15 AA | 12.1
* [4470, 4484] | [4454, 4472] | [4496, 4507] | -1.14 AA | 12.1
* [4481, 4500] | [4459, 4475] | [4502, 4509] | 0.51 AA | 13.3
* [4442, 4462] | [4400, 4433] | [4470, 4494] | 1.07 AA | 12.4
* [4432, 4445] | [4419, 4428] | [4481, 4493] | 0.54 AA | 12.1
